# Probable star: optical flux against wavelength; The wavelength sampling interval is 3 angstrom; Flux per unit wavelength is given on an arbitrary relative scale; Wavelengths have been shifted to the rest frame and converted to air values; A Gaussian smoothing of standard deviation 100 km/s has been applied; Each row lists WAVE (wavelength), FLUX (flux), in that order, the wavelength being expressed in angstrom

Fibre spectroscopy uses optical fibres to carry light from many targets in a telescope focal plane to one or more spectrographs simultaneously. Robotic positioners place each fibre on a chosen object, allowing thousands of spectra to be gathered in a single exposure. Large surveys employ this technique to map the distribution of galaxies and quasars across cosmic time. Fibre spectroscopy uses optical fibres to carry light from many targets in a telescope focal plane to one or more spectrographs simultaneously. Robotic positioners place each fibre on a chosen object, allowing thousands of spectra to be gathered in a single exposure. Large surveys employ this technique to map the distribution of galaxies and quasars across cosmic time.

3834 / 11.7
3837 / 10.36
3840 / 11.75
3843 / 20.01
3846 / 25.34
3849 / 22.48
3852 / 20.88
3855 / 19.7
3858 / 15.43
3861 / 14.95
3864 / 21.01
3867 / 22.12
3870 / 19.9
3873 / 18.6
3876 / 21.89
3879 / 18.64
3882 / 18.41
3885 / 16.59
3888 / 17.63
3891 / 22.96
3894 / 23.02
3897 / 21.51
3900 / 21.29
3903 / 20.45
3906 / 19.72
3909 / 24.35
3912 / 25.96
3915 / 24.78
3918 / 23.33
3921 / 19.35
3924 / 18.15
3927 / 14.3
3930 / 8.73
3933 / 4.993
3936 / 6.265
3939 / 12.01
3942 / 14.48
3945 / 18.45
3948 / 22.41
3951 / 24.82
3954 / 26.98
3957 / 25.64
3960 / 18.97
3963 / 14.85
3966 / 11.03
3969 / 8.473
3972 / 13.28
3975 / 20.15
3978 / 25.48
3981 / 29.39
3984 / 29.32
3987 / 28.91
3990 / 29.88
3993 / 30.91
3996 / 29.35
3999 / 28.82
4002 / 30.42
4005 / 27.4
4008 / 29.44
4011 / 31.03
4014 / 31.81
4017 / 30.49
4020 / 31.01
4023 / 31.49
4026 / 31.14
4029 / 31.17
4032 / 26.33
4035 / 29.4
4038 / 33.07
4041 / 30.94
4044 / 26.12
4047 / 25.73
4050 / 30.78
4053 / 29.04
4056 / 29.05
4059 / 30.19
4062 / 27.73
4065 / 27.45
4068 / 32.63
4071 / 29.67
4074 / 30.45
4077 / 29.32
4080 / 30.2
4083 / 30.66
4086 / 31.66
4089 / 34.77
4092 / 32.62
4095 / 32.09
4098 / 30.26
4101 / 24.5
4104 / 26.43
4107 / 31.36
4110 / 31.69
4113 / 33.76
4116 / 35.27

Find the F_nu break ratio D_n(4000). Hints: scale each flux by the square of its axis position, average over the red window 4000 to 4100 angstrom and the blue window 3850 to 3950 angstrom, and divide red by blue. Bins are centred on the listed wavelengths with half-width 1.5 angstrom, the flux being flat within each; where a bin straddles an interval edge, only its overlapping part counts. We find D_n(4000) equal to 1.7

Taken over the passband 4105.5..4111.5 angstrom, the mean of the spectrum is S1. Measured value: 31.5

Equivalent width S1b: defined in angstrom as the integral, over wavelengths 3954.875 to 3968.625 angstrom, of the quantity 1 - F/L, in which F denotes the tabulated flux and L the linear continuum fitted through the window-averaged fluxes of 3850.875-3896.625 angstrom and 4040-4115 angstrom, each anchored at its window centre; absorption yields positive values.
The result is 3.82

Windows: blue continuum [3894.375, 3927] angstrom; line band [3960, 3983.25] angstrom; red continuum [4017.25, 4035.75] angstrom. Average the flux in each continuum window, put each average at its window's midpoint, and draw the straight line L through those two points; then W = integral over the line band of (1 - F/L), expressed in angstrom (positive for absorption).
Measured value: 7.3 angstrom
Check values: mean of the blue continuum 21.6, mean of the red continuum 30.1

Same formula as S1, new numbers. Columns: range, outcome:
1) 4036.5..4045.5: 30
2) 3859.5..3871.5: 19.5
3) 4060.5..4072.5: 29.4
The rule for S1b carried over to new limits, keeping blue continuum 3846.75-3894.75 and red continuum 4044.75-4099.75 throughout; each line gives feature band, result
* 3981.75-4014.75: -4.3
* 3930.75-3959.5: 7.9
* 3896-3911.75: -0.3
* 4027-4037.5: -0.5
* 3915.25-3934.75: 6.1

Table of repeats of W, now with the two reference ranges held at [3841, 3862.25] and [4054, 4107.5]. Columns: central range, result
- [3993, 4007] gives -1.5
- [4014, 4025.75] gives -1.7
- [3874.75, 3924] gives 1.6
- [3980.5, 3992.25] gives -1.7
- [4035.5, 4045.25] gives -0.7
